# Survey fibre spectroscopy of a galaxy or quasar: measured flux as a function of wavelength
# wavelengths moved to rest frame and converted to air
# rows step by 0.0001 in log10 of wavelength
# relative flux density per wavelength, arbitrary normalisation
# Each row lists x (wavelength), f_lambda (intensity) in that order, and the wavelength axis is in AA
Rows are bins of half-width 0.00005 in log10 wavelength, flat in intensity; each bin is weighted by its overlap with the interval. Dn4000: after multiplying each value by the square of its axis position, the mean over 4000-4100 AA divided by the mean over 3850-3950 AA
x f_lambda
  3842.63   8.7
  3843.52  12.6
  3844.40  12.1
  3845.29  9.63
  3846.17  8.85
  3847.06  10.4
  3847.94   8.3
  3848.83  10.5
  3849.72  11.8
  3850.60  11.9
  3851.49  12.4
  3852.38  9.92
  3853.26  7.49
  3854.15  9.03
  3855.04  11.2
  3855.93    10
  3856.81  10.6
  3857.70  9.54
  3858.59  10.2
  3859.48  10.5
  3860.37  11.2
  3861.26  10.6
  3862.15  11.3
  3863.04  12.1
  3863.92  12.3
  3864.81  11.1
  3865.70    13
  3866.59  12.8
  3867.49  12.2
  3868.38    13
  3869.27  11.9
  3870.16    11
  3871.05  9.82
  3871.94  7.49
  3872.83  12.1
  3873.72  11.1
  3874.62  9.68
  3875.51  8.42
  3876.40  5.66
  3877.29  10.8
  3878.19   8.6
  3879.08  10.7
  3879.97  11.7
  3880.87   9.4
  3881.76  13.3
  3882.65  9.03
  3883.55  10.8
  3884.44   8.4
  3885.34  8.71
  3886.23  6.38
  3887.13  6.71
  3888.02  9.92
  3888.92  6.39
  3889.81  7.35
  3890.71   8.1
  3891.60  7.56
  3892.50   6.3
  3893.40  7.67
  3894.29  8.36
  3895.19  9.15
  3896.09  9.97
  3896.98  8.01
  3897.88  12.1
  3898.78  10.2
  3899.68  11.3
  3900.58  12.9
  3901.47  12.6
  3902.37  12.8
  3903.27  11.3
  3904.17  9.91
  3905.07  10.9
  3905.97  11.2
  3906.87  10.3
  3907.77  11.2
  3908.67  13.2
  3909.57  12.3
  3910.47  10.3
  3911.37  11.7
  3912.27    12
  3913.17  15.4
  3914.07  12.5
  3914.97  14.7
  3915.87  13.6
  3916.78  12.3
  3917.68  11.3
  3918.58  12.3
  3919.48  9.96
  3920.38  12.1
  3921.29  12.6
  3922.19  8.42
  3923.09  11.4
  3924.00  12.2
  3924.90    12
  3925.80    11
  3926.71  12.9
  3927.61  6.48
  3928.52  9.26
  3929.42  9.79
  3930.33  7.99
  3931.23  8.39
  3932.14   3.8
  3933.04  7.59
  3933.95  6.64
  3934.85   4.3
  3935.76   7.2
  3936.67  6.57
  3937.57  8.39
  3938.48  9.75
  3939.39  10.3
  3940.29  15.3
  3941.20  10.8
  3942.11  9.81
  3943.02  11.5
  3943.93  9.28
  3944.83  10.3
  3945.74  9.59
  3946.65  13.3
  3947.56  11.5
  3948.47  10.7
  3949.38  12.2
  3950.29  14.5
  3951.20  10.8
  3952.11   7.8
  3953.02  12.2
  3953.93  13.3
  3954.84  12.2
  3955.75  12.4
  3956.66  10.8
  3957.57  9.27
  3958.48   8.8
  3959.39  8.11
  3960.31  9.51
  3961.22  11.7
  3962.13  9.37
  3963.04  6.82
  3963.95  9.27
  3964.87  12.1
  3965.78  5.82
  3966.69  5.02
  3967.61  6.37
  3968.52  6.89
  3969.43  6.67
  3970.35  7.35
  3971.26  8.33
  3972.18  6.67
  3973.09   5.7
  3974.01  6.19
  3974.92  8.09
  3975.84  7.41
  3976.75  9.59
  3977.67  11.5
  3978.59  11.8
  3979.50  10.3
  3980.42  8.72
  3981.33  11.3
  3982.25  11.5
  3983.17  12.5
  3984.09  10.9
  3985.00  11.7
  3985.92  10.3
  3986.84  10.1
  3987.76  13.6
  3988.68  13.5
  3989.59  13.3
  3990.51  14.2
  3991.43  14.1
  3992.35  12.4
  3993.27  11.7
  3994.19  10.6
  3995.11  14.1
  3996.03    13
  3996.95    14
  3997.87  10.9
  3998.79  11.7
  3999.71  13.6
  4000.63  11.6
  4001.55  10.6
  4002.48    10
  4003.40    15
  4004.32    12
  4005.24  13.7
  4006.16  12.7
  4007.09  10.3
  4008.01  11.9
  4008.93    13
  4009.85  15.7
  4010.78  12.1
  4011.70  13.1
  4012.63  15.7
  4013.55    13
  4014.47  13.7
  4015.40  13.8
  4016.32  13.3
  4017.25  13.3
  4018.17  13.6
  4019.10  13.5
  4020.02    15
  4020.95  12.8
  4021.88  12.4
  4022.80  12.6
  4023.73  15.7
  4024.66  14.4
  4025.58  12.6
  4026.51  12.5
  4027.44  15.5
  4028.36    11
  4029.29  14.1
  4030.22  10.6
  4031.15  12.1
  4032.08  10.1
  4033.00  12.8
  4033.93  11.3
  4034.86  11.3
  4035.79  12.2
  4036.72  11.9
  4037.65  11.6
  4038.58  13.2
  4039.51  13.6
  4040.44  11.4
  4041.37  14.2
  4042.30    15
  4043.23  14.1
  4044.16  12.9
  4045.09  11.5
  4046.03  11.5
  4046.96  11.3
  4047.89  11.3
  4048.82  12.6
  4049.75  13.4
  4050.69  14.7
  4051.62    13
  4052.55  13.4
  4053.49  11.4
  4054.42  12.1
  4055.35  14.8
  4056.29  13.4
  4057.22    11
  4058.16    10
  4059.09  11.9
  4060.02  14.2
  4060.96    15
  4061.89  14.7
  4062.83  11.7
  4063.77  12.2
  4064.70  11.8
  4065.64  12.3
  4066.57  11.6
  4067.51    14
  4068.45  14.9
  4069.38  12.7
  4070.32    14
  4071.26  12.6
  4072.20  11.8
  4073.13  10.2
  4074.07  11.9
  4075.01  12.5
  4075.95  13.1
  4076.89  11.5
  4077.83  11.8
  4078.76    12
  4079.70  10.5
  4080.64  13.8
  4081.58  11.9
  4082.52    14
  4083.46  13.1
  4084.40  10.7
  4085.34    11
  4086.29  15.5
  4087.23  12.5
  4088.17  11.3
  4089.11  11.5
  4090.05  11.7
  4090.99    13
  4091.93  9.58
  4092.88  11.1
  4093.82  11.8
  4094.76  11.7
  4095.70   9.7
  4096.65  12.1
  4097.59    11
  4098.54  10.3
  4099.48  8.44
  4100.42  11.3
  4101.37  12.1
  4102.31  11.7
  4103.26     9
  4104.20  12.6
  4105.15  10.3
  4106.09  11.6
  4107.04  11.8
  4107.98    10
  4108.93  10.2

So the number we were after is 1.3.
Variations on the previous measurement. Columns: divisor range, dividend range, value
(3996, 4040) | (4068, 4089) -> 1.00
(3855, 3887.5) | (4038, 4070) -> 1.36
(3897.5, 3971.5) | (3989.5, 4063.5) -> 1.30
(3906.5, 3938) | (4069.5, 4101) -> 1.24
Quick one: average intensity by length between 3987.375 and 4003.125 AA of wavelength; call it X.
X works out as 12.5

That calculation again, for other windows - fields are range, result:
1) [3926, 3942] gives 8.62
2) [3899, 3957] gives 10.8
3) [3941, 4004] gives 10.5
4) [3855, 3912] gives 10.3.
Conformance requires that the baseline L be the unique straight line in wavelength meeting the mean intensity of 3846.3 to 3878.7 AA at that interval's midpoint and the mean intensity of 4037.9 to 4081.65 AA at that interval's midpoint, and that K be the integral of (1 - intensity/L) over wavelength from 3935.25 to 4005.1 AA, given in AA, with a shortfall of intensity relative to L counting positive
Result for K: 7.2 AA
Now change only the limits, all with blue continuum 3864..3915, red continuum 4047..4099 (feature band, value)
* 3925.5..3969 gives 5.7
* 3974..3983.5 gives 1.1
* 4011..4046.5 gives -3.4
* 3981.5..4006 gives -1.8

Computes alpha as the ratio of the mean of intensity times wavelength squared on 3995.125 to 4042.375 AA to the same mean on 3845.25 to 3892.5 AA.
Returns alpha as 1.4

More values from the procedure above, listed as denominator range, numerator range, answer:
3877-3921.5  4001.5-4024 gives 1.32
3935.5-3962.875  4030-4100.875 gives 1.23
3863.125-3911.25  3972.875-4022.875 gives 1.26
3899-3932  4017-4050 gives 1.19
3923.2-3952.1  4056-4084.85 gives 1.36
